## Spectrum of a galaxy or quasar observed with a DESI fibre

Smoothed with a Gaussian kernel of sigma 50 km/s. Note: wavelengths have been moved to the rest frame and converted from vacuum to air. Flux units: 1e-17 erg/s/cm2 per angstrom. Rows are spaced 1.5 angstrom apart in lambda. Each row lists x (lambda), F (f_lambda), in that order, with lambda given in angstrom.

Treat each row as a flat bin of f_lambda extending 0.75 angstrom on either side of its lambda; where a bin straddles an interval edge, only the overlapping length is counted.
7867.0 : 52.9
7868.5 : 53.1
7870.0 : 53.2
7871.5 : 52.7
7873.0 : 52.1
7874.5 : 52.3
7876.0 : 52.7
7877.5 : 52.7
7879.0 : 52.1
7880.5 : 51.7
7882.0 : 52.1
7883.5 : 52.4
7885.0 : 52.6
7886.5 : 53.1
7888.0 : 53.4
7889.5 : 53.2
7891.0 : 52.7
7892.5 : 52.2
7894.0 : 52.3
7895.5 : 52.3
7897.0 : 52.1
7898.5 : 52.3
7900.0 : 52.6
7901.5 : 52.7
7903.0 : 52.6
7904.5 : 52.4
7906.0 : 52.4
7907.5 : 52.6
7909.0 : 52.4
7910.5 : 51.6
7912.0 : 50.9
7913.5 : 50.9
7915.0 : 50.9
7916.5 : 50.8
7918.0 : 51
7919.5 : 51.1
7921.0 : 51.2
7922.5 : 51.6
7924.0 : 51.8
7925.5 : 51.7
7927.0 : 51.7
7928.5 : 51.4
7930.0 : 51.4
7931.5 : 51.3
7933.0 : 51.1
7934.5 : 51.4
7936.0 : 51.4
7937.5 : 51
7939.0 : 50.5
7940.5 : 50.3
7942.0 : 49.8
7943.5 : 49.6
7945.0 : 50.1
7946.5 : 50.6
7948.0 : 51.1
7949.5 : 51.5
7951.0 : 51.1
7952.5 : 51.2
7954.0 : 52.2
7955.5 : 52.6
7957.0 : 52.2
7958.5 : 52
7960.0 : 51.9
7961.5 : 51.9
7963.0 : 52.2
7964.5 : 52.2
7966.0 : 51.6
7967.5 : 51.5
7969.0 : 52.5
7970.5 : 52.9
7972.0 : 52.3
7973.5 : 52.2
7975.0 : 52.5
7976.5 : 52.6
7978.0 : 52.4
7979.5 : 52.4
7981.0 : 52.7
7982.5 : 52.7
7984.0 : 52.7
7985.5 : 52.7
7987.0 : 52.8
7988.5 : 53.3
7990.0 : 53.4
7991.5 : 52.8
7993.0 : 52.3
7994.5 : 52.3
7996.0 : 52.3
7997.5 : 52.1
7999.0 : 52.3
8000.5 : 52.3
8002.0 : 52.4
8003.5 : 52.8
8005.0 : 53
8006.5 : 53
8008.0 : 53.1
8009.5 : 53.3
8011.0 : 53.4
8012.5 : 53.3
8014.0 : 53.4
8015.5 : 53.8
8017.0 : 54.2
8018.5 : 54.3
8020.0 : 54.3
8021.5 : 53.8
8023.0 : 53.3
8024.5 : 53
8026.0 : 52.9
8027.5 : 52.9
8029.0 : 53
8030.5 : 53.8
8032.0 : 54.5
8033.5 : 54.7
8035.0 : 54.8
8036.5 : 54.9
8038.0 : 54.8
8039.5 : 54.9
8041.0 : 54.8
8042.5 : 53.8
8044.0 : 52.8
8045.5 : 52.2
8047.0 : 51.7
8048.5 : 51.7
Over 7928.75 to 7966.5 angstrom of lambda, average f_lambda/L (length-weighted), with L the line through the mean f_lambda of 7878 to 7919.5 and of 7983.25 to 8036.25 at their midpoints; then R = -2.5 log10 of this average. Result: 0.03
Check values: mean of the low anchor 52.1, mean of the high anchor 53.2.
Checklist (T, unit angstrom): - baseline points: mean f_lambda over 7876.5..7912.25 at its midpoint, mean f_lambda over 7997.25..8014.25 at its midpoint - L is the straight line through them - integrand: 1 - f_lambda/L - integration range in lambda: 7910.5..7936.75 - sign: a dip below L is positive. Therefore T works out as 0.63 angstrom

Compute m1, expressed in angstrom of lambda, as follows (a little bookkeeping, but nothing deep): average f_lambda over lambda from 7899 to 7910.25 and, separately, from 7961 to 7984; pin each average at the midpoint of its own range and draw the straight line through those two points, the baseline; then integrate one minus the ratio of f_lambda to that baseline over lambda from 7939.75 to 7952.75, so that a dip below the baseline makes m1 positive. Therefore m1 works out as 0.5 angstrom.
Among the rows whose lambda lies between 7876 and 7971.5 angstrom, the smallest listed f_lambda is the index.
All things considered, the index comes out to 49.6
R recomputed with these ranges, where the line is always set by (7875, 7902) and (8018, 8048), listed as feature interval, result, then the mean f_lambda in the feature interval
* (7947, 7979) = 0.02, 52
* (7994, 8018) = 0.01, 53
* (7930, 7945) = 0.05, 50.7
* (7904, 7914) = 0.02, 51.9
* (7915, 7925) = 0.03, 51.2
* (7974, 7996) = 0.01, 52.7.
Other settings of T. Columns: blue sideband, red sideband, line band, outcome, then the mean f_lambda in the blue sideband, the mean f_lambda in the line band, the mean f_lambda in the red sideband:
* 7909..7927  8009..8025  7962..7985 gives 0.1 angstrom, 51.3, 52.4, 53.7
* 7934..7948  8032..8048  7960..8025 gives -0.6 angstrom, 50.5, 52.8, 53.9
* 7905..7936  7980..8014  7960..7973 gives 0.0 angstrom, 51.5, 52.1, 52.8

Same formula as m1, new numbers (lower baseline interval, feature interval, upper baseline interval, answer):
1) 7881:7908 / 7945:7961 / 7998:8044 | 0.4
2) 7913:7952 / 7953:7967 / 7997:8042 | -0.1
